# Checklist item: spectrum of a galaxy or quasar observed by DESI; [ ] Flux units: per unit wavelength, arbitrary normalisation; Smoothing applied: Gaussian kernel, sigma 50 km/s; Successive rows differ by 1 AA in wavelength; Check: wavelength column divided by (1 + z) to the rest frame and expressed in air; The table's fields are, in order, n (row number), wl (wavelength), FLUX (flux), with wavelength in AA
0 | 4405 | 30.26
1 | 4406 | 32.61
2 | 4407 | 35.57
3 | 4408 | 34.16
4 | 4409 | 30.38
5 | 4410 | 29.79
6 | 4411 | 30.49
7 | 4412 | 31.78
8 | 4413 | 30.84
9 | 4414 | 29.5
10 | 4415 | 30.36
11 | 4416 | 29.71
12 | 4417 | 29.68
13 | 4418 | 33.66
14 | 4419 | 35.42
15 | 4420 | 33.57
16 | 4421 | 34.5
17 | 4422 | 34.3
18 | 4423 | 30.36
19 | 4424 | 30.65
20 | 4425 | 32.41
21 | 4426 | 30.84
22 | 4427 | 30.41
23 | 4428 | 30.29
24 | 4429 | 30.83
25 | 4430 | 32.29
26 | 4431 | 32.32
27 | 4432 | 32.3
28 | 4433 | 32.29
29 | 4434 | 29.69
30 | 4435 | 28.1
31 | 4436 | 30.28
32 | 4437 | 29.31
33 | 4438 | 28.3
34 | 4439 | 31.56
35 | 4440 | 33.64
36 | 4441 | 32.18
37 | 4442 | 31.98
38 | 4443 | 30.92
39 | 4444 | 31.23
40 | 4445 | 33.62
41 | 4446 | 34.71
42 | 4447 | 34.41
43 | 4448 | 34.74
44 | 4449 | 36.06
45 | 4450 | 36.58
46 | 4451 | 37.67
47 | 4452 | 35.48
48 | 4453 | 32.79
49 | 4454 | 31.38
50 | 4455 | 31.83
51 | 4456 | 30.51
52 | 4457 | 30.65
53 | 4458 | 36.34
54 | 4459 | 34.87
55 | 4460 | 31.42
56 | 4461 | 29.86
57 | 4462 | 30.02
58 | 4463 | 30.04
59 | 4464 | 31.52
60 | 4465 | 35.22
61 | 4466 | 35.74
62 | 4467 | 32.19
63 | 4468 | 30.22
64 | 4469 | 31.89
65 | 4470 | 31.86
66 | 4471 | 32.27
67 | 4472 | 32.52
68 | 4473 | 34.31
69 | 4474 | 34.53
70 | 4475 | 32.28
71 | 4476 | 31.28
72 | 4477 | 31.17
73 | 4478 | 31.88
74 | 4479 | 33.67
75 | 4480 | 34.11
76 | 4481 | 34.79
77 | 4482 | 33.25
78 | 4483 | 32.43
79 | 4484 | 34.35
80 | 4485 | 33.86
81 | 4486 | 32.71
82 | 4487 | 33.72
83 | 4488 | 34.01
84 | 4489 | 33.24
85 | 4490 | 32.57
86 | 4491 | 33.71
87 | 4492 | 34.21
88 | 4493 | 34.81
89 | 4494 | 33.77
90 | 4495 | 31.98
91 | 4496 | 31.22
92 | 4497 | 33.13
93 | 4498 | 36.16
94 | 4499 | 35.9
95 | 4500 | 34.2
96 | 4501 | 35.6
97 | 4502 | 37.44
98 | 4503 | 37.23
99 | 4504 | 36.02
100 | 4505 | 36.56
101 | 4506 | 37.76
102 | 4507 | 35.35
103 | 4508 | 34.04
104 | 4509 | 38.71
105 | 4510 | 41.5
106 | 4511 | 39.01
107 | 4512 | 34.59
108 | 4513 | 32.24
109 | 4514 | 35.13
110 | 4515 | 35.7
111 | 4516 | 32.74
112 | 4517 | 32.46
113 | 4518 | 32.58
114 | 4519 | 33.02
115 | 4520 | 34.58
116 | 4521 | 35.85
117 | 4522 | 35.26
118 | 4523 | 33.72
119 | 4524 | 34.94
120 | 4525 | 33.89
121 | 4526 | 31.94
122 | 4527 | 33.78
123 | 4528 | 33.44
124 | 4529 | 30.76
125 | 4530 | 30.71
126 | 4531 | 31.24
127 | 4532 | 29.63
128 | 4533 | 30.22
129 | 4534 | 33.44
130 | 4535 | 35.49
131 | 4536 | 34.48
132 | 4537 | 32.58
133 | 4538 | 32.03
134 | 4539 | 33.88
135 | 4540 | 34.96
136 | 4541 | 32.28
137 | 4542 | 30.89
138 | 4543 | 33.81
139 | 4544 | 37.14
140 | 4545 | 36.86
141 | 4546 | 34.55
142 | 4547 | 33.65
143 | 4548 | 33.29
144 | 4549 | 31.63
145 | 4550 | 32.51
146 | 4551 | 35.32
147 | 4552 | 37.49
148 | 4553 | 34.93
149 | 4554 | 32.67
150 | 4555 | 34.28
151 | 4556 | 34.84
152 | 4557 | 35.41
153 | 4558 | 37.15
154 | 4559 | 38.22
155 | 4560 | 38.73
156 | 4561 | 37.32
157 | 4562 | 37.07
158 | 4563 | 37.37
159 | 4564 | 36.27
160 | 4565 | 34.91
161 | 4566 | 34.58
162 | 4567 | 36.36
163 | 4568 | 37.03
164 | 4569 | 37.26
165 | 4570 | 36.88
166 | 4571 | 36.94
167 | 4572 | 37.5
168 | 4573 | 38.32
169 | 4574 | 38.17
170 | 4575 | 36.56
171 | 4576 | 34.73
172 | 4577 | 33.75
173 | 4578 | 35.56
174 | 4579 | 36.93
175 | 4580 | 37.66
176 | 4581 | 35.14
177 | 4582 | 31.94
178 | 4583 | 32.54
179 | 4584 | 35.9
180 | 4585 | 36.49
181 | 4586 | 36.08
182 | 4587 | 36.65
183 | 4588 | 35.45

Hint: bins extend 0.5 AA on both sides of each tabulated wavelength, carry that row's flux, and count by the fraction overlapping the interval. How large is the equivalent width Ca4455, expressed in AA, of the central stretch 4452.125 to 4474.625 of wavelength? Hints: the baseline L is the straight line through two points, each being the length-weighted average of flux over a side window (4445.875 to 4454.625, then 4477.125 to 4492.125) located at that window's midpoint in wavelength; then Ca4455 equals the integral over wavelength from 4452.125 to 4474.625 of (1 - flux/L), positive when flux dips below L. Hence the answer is 1.2 AA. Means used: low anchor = 34.8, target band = 32.4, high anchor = 33.4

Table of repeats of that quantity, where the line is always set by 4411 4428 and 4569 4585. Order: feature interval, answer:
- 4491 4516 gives -1.1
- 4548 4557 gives 0.3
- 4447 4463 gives -0.3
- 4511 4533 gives 0.7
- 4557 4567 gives -0.3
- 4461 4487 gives 0.4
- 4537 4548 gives 0.4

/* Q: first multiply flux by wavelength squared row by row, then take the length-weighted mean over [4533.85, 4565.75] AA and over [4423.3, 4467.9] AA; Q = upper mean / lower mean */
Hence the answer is 1.1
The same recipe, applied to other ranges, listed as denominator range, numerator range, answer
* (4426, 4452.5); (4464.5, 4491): 1.04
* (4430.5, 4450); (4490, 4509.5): 1.12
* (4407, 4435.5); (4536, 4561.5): 1.16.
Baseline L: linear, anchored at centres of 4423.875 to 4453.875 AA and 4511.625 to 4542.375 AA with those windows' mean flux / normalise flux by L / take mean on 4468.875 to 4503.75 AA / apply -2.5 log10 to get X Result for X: -0.03 mag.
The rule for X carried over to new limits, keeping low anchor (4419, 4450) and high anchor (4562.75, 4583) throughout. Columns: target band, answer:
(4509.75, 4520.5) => -0.010 mag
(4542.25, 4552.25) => 0.027 mag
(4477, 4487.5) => 0.003 mag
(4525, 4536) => 0.084 mag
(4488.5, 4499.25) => 0.005 mag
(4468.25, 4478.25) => 0.028 mag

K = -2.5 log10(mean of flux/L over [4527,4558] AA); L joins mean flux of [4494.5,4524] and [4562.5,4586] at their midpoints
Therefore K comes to 0.065 mag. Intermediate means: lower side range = 35.2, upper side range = 36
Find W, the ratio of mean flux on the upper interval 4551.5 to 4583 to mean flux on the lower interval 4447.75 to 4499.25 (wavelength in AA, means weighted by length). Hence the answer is 1.1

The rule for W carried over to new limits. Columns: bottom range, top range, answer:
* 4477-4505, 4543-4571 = 1.05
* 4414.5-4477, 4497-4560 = 1.07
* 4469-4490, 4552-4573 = 1.10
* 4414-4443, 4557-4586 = 1.16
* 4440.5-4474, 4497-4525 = 1.07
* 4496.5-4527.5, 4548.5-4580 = 1.02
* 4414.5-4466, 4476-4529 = 1.07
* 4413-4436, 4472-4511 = 1.09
